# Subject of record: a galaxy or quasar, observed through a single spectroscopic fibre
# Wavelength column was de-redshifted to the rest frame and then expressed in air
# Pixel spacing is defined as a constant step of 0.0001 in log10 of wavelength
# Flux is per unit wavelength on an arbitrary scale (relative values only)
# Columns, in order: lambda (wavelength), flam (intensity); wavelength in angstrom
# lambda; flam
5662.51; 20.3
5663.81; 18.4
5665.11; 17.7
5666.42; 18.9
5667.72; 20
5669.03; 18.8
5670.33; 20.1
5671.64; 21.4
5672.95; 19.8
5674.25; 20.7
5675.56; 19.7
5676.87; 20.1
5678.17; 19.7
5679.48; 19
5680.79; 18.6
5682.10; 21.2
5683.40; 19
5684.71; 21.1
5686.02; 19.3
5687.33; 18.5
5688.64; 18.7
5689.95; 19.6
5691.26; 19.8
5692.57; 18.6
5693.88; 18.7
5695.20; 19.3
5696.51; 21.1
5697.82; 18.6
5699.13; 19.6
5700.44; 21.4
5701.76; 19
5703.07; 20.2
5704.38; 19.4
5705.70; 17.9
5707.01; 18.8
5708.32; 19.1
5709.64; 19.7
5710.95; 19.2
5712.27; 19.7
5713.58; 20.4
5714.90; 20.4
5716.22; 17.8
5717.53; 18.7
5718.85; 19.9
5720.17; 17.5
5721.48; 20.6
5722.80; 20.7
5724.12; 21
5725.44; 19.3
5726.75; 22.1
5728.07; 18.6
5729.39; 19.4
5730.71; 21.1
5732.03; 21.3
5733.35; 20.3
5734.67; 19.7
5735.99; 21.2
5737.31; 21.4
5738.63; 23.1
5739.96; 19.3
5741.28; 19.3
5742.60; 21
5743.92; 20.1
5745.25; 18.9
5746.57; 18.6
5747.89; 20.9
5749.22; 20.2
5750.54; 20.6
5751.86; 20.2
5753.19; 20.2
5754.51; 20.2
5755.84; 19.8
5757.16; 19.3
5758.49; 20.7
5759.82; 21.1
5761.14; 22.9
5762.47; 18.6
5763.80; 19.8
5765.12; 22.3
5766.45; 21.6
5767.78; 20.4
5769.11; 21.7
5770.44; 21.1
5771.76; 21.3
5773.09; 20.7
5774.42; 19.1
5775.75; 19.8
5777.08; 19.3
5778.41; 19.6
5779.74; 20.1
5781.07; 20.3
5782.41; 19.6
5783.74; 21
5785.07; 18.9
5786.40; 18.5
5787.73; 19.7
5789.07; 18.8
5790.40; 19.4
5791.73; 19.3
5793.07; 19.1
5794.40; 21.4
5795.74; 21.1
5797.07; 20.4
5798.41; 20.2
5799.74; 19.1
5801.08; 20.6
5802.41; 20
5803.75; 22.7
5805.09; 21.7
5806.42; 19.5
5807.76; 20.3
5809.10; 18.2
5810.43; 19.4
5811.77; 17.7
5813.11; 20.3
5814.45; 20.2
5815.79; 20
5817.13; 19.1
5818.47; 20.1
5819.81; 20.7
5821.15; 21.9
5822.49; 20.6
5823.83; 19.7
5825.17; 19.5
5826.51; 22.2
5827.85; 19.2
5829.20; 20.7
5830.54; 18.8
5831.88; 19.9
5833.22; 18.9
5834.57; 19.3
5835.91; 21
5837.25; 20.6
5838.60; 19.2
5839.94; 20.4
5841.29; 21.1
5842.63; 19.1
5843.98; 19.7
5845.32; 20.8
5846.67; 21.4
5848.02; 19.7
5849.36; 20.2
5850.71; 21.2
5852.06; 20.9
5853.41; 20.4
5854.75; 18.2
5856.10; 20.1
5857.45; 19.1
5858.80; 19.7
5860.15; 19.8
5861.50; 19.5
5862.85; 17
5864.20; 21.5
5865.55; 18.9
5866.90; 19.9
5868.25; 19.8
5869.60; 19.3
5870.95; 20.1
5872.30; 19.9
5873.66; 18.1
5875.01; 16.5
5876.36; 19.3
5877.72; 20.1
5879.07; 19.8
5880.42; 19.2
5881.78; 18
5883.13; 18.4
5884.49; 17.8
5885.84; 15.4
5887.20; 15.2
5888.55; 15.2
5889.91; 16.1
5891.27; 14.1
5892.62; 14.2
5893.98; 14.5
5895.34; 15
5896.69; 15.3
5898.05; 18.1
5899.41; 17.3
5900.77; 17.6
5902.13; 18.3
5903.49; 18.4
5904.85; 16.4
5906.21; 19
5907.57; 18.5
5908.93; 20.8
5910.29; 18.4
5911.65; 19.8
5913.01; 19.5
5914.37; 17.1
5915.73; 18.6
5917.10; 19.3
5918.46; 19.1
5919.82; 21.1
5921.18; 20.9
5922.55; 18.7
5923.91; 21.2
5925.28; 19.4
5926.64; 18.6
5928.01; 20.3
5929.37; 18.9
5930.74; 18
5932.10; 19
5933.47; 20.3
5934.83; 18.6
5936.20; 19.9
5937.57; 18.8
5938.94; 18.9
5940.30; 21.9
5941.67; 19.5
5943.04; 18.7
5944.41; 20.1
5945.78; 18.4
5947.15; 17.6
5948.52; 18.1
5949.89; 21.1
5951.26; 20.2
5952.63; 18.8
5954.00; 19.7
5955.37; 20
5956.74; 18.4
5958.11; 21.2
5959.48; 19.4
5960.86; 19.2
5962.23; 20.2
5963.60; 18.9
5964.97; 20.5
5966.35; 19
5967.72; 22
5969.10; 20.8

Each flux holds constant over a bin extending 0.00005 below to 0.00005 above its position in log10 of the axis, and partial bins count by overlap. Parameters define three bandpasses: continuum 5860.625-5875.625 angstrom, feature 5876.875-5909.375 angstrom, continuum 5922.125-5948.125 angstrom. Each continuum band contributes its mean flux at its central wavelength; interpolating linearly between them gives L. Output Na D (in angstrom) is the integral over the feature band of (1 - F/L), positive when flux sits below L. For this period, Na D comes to 3.4 angstrom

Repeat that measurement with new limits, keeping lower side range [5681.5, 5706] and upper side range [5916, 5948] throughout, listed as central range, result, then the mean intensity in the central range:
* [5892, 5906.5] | 2.1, 16.7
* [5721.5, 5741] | -1.1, 20.6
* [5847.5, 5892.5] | 1.8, 18.7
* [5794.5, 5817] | -0.7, 20.1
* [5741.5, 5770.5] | -1.4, 20.4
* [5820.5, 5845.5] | -0.8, 20.1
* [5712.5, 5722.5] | 0.1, 19.4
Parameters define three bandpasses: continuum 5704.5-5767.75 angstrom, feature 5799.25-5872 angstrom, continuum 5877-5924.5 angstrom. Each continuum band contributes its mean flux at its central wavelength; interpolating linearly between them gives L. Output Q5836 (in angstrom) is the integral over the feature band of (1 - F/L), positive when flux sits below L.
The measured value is -4.73 angstrom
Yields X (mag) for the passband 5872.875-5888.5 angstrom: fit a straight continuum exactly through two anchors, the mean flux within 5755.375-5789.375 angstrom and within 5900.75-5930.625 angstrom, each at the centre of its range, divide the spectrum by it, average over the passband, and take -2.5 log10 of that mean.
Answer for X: 0.087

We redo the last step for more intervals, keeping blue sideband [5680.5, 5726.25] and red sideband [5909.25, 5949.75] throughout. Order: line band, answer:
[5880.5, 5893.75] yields 0.20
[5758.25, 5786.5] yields -0.05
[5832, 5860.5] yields -0.04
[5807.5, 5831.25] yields -0.03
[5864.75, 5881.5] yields 0.01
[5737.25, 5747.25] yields -0.04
